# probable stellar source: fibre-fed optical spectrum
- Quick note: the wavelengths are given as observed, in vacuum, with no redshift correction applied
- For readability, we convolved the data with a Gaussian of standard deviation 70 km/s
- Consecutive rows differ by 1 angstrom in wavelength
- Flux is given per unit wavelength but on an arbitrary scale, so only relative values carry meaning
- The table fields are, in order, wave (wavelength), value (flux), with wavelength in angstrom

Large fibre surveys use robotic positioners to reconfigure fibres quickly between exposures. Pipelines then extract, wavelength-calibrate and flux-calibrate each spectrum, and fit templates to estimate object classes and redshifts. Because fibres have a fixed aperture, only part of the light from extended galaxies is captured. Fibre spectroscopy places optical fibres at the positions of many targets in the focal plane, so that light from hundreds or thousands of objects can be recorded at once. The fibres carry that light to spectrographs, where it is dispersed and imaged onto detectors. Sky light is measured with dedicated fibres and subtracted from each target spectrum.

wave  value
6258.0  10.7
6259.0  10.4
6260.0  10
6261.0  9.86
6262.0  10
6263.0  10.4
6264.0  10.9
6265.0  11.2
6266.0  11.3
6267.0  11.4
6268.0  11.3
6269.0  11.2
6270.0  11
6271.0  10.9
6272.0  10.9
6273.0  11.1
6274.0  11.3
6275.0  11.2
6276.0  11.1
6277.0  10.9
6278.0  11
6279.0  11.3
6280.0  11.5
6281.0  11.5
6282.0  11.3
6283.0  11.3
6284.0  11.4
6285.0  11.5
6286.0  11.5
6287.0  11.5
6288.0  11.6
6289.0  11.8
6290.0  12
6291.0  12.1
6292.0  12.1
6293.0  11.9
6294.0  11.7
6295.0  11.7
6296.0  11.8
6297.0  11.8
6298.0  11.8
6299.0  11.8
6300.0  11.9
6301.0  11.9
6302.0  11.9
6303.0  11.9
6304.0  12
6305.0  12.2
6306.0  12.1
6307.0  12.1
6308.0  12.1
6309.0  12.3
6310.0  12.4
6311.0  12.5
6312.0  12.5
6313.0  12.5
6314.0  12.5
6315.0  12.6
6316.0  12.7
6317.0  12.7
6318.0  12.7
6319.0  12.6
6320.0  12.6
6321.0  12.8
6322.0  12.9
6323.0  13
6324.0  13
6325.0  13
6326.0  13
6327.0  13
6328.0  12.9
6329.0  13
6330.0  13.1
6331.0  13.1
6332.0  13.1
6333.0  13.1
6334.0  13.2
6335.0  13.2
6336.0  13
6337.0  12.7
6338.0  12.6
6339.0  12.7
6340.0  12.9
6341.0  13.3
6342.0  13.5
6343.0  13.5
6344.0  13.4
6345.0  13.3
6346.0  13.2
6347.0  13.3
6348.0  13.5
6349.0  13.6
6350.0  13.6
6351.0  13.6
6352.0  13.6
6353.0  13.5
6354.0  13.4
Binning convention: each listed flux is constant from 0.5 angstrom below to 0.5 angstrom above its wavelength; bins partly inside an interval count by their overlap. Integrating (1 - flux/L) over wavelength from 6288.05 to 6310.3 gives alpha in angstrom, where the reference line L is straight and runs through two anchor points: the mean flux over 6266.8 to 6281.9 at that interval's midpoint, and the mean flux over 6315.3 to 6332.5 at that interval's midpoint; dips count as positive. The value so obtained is 0.14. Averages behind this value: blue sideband 11.2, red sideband 12.9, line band 12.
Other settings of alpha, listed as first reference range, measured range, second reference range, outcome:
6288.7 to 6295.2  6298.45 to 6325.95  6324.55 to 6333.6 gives 0.2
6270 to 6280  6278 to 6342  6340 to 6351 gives -0.4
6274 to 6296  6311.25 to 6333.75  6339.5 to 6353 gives -0.3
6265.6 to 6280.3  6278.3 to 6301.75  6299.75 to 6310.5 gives -0.1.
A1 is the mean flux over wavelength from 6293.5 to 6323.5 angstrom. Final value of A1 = 12.3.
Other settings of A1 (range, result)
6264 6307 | 11.5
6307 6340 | 12.8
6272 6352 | 12.4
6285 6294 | 11.8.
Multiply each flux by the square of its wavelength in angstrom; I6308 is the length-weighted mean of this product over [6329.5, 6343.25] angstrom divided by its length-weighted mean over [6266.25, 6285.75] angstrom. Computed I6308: 1.2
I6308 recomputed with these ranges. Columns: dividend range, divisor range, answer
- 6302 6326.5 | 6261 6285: 1.14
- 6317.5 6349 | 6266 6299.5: 1.16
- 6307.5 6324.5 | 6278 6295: 1.10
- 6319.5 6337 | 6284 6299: 1.12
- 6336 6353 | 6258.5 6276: 1.25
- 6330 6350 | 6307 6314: 1.08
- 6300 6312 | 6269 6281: 1.10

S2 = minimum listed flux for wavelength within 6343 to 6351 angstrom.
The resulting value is 13.2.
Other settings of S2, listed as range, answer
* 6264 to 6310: 10.9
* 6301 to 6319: 11.9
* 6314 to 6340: 12.5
